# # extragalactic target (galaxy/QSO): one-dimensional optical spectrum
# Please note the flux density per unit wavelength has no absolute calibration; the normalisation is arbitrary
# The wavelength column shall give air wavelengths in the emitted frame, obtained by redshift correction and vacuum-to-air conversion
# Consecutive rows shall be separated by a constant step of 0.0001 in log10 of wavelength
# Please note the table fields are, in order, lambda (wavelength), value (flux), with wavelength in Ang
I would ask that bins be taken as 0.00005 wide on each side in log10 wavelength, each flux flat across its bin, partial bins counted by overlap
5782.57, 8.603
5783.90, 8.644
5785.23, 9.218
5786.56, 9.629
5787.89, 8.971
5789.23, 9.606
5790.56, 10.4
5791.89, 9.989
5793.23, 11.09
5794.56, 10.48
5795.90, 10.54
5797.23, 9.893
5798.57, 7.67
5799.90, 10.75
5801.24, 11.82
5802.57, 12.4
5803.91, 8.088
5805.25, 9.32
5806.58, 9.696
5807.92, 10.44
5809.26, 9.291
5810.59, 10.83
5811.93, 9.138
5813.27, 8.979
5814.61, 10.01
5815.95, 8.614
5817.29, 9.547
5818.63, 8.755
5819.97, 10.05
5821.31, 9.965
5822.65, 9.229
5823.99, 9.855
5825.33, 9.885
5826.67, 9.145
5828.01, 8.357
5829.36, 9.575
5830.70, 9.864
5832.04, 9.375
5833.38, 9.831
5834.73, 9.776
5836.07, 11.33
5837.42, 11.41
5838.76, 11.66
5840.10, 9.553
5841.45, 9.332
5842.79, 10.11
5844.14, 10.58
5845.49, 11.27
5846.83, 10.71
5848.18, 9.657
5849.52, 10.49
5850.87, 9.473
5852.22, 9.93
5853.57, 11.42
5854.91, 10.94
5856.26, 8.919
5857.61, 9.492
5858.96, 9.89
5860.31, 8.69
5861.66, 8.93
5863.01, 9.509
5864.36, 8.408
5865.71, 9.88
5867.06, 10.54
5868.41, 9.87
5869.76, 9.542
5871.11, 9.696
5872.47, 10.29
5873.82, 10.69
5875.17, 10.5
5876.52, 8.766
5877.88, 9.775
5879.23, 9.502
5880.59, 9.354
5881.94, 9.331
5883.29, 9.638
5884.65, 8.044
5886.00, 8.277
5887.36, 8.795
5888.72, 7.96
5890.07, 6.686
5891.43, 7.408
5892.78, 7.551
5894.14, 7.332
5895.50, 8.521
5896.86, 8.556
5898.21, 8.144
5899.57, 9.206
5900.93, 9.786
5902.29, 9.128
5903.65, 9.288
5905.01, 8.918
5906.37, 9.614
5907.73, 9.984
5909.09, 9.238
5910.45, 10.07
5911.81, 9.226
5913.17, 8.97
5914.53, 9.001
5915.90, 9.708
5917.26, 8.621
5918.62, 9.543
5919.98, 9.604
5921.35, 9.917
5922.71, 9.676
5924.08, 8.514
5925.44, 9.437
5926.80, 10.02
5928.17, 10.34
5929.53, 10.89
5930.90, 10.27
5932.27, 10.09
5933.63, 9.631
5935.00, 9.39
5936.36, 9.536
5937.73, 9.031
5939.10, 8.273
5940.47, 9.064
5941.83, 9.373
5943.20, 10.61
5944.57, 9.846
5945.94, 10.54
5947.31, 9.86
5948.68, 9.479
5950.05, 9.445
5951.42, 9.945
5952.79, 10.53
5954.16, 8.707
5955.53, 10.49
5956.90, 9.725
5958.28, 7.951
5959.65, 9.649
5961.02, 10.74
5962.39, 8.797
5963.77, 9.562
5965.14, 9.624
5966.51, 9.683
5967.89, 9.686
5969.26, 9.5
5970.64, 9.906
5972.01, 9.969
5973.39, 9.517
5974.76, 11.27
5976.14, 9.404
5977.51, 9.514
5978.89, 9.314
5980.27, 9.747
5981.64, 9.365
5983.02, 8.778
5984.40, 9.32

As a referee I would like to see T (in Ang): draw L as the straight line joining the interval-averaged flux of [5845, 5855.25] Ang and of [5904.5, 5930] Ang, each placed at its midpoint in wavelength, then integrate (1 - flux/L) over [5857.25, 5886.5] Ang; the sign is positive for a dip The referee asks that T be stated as 1.9 Ang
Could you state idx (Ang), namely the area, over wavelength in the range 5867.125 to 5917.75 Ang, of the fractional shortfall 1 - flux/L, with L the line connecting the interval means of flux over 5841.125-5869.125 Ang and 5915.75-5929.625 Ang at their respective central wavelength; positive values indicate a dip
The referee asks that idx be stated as 3.5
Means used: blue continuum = 9.91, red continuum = 9.61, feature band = 9.07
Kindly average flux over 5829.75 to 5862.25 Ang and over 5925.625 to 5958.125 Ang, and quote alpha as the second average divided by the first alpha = 0.96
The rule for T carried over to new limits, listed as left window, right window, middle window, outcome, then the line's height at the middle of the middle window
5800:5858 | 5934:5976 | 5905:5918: 0.5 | 9.76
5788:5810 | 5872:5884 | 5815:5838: 0.6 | 9.96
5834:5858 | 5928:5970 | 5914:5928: 0.6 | 9.86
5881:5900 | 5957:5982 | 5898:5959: -4.3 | 8.91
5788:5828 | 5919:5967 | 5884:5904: 2.9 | 9.72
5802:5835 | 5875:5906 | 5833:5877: -4.3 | 9.14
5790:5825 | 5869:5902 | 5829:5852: -1.9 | 9.46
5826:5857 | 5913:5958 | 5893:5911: 1.4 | 9.8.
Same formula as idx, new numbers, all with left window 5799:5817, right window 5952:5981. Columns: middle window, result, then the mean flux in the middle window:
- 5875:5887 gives 0.8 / 9.18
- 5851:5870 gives 0.2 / 9.71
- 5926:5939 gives -0.1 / 9.83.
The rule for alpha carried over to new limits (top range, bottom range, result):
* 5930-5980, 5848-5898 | 1.05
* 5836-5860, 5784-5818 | 1.05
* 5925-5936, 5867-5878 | 1.01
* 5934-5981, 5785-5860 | 0.97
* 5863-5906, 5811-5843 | 0.93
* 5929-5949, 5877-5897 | 1.15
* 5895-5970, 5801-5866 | 0.97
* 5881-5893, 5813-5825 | 0.87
